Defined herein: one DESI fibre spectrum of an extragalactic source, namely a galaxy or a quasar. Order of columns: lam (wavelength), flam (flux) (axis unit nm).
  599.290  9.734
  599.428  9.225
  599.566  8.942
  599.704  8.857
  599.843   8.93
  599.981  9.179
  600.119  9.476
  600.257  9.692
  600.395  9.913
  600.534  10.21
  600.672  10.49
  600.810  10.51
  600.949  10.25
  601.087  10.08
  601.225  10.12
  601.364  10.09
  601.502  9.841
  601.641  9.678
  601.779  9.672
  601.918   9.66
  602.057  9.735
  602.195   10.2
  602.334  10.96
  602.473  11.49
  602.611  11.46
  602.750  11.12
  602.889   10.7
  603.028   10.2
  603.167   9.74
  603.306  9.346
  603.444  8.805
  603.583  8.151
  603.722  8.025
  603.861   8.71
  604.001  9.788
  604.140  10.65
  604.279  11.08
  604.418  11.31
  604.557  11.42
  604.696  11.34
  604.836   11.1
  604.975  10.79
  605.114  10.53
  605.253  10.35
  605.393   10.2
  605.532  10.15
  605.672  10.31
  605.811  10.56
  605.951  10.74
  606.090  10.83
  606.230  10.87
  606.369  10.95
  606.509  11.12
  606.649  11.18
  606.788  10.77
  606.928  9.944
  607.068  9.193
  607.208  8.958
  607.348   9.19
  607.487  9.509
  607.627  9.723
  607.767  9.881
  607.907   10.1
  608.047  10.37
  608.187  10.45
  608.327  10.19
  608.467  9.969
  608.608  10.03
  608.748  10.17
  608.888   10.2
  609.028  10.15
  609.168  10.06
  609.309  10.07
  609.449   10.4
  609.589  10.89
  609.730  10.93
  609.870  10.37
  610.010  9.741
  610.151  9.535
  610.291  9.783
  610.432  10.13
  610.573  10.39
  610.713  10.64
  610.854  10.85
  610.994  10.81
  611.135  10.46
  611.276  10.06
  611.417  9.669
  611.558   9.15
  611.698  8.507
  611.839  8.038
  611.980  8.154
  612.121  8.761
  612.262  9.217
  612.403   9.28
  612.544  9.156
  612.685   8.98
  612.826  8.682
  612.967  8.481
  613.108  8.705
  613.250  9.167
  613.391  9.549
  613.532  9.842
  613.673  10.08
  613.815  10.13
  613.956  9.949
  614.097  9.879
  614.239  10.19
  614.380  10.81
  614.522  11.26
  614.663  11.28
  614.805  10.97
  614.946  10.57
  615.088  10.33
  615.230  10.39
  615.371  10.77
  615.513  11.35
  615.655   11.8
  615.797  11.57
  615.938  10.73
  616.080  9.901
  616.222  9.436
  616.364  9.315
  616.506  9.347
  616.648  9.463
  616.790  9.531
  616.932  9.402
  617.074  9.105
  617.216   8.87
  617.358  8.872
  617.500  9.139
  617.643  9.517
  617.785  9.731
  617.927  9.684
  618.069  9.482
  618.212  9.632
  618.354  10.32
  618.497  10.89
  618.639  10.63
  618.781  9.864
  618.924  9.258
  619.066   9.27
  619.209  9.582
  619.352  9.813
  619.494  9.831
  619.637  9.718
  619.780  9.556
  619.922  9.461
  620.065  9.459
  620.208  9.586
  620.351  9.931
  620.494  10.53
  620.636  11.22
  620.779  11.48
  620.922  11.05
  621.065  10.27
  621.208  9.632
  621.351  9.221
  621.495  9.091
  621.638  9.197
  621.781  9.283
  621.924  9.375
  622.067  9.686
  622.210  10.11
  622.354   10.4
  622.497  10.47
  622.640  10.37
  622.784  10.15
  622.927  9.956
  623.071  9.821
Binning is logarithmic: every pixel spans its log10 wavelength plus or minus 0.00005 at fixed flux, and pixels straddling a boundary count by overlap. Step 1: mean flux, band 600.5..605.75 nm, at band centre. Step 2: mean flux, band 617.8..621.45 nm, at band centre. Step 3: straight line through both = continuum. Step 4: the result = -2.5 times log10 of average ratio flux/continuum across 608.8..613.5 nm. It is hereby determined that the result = 0.05 mag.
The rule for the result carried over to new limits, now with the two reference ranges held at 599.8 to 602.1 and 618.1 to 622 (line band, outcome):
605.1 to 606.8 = -0.08 mag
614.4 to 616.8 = -0.07 mag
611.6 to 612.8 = 0.13 mag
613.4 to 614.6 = -0.04 mag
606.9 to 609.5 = 0.00 mag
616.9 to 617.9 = 0.07 mag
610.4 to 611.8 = -0.02 mag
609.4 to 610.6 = -0.04 mag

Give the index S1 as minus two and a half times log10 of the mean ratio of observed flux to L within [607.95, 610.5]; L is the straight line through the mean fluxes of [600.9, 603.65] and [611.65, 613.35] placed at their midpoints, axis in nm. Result -0.11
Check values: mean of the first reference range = 10.1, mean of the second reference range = 8.78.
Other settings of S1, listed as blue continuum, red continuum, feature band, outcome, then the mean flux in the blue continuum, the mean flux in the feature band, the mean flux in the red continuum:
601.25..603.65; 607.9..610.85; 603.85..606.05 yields -0.05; 10.1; 10.6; 10.2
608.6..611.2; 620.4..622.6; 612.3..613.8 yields 0.11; 10.3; 9.23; 10.1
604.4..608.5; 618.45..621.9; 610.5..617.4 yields 0.03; 10.4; 9.84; 9.9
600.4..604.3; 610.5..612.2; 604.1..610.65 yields -0.06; 10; 10.4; 9.62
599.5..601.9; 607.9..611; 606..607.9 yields -0.01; 9.76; 10.2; 10.3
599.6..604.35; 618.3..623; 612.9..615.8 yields -0.04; 9.9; 10.3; 9.96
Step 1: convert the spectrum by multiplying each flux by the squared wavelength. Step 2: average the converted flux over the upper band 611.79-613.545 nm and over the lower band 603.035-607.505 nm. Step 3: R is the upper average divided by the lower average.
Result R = 0.9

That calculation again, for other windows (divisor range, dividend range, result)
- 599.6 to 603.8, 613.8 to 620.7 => 1.07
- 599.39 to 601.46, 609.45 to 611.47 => 1.09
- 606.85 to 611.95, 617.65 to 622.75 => 1.03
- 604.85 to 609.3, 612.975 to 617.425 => 1.01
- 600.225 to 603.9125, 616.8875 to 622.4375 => 1.04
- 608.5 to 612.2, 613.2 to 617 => 1.05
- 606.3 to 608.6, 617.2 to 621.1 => 1.02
